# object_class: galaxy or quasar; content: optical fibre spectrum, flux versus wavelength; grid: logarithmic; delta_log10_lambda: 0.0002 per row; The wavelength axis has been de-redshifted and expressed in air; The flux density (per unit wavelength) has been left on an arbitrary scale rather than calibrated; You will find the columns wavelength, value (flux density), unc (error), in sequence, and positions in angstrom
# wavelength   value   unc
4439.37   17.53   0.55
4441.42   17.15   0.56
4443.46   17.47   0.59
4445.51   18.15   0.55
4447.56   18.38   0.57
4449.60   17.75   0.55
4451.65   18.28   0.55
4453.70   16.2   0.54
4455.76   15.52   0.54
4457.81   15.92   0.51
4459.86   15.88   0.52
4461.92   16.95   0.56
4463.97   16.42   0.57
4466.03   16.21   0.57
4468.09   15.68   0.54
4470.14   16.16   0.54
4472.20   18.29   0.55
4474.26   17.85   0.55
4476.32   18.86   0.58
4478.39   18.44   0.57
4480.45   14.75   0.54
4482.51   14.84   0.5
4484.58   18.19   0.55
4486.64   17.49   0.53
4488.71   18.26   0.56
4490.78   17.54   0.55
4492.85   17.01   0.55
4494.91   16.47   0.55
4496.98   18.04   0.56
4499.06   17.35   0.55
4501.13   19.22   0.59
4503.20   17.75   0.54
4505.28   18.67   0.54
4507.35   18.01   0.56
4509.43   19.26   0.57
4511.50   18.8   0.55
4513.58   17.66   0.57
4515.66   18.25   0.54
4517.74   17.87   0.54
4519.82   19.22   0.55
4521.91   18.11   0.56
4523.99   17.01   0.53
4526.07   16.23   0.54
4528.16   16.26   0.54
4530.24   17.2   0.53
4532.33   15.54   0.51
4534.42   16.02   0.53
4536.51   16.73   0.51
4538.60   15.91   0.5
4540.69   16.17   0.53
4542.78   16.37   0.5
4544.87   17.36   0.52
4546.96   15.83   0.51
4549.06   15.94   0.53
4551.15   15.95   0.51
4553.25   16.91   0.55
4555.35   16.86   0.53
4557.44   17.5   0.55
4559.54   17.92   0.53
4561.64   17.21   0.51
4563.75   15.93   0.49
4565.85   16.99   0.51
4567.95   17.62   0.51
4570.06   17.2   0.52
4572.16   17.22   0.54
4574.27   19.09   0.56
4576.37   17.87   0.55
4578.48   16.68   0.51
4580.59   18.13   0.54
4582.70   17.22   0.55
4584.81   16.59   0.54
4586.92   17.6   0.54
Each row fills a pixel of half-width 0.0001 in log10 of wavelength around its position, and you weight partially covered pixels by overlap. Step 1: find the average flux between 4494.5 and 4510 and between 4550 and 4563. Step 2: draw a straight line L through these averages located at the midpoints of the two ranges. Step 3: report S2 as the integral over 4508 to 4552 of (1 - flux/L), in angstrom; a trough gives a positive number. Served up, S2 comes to 1.3 angstrom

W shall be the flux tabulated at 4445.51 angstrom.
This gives 18.15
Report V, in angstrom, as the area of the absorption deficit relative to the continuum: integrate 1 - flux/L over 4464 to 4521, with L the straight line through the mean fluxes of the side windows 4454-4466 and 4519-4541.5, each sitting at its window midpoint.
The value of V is -4.2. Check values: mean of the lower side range 16.1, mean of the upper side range 16.7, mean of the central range 17.6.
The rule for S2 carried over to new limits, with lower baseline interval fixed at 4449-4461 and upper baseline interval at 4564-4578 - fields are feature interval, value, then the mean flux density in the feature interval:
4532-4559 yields 1.4 angstrom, 16.4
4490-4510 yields -1.2 angstrom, 17.9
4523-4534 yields 0.5 angstrom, 16.4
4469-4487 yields -0.5 angstrom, 17.2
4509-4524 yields -1.1 angstrom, 18.3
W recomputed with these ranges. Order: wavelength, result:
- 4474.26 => 17.85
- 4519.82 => 19.22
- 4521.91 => 18.11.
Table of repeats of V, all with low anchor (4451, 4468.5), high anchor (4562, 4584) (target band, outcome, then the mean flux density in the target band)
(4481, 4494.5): -0.4 angstrom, 17.1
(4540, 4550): 0.5 angstrom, 16.3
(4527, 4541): 0.6 angstrom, 16.3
